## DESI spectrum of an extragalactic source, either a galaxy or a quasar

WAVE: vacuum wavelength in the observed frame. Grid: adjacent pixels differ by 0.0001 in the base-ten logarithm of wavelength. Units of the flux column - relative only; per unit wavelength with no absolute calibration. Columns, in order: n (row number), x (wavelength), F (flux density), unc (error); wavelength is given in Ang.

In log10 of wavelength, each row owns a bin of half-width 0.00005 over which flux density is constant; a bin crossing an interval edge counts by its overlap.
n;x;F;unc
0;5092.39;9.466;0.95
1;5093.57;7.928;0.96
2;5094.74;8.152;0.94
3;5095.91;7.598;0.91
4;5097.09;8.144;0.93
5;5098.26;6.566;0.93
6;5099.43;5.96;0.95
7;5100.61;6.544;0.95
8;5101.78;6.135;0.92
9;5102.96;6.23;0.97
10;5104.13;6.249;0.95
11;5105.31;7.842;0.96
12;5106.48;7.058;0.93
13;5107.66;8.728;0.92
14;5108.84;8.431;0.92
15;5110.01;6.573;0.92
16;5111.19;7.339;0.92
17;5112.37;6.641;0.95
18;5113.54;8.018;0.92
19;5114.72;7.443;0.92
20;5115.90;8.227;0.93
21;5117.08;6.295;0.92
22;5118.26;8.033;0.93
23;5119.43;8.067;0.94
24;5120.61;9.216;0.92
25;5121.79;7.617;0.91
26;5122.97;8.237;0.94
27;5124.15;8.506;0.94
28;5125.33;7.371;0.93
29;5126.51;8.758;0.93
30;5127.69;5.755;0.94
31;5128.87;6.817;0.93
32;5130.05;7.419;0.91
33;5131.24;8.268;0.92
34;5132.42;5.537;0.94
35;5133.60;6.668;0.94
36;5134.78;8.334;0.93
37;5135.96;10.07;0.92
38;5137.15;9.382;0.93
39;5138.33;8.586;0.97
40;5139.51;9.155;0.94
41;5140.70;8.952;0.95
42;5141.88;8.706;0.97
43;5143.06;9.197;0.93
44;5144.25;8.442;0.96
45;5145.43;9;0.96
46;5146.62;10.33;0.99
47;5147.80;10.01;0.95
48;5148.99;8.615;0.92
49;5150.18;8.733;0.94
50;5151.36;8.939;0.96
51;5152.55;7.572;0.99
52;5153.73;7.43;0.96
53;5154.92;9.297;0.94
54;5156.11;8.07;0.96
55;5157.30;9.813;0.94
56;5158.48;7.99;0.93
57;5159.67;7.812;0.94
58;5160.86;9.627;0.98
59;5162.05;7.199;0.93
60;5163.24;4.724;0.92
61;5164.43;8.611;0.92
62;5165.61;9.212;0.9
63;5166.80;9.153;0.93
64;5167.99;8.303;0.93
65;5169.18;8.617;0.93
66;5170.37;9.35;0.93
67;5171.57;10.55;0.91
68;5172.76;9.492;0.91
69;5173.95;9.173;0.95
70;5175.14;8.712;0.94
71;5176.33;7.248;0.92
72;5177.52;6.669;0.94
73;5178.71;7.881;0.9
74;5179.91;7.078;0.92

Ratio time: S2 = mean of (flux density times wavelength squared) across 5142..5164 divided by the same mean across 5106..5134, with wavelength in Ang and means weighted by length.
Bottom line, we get 1.1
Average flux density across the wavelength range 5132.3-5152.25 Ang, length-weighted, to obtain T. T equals 8.8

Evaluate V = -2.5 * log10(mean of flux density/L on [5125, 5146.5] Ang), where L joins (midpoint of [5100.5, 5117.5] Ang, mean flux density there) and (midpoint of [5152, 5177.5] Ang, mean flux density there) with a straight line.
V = -0.052 mag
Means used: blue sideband 7.21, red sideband 8.44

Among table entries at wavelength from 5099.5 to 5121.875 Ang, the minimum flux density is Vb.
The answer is 6.135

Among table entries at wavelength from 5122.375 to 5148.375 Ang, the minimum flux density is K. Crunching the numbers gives 5.537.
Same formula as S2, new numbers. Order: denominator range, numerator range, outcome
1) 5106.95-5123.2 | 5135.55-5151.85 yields 1.19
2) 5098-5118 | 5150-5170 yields 1.19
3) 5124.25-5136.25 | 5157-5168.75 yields 1.11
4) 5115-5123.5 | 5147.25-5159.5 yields 1.10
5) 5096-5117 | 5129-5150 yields 1.21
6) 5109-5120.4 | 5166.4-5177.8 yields 1.20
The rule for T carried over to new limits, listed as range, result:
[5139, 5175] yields 8.73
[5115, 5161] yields 8.31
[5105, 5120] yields 7.59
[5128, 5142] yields 8.09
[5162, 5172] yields 8.44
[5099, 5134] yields 7.34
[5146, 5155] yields 8.84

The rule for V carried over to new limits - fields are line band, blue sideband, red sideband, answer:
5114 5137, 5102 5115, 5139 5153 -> 0.04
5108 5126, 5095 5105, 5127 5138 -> -0.08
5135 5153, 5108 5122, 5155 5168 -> -0.13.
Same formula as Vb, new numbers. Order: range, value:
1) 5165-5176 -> 8.303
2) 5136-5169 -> 4.724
